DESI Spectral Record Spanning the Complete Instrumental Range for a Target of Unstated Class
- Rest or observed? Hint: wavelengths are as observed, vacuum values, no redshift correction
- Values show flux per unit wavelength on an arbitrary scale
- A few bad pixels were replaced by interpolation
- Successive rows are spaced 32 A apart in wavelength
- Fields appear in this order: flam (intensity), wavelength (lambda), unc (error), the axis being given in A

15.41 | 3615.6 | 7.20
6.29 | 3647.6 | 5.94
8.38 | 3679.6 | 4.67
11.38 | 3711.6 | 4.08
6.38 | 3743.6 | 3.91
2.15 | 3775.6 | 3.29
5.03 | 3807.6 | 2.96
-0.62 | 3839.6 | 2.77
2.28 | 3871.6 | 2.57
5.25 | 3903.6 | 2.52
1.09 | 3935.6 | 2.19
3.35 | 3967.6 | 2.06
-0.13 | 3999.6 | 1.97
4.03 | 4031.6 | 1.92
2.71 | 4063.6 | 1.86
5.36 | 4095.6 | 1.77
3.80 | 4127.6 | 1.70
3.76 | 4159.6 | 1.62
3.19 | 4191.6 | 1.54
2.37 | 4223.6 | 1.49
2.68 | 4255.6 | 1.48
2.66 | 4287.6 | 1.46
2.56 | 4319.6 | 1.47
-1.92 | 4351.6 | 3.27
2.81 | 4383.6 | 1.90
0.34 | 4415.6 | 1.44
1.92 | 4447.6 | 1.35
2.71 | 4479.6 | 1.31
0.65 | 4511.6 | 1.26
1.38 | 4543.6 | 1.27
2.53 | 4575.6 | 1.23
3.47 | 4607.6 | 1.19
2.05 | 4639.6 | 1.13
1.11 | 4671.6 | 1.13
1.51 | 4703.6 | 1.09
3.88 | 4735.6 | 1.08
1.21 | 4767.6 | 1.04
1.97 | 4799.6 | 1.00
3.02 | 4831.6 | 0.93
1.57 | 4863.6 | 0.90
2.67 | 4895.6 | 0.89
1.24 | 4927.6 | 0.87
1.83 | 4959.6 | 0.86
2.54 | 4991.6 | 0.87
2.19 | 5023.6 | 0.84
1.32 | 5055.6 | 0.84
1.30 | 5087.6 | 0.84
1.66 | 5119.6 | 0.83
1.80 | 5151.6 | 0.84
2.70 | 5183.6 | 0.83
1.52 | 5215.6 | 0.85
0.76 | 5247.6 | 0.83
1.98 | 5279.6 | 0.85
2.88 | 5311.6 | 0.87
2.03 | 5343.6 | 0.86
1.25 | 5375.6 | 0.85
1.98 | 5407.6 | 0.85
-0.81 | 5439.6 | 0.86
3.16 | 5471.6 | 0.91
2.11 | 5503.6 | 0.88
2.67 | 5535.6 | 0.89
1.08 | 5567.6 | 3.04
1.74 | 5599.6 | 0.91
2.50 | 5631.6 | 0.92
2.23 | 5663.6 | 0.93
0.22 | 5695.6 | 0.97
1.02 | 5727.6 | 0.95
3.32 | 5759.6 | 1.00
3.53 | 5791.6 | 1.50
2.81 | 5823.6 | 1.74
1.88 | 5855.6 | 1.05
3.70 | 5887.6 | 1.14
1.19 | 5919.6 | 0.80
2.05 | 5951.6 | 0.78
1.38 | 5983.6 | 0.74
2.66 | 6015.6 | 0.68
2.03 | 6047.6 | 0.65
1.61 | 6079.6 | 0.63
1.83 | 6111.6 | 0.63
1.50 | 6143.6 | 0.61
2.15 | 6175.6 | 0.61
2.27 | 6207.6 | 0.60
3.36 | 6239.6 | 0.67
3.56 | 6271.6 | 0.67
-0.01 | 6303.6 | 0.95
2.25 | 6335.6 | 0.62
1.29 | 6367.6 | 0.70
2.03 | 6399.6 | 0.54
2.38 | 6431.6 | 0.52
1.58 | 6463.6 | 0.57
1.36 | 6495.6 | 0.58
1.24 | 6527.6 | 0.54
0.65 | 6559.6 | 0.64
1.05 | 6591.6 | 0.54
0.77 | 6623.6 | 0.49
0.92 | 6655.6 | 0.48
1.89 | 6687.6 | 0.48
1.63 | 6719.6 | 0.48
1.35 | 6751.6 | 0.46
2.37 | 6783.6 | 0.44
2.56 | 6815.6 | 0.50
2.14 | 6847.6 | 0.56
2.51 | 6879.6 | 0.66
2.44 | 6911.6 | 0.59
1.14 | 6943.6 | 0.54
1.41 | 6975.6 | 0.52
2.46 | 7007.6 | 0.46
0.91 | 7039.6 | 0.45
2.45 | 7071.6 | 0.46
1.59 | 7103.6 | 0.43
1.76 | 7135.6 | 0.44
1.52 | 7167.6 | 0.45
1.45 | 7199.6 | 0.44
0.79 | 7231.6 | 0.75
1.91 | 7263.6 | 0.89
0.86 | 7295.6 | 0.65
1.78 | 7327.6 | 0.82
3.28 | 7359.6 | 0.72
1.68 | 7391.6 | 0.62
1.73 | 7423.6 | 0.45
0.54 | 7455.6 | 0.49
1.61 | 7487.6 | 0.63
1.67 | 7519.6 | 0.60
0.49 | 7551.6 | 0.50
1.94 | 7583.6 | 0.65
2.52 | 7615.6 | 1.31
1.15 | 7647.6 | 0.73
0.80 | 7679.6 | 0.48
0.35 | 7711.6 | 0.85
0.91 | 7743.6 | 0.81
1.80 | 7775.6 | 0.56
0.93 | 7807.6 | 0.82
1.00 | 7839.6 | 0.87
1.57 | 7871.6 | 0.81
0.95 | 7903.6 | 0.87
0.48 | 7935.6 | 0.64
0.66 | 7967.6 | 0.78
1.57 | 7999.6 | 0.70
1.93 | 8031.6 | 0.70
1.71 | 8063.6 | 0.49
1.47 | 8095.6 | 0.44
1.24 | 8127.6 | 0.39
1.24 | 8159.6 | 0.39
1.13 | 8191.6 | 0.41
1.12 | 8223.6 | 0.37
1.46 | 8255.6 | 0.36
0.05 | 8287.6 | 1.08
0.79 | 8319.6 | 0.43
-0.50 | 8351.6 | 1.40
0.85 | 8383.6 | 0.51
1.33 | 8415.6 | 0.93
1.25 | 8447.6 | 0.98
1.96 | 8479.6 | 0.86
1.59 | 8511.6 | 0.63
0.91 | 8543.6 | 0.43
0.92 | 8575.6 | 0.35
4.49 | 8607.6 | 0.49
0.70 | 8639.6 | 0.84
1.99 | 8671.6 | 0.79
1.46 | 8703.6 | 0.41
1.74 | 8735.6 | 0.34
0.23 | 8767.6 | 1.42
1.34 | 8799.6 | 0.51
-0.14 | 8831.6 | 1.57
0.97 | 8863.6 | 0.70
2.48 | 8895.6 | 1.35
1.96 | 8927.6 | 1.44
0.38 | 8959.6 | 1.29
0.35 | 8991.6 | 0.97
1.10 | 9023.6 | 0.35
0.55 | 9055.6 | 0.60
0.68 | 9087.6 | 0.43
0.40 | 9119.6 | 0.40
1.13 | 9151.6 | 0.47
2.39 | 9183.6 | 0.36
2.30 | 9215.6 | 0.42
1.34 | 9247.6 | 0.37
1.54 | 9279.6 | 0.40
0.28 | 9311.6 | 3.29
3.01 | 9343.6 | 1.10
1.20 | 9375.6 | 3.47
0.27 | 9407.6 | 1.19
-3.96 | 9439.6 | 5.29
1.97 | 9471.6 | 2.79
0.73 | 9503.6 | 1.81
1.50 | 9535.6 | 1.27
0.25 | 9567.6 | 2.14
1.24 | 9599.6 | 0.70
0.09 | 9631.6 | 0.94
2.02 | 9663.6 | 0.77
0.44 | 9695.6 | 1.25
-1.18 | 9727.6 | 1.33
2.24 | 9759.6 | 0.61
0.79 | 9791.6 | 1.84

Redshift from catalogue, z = 1.309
